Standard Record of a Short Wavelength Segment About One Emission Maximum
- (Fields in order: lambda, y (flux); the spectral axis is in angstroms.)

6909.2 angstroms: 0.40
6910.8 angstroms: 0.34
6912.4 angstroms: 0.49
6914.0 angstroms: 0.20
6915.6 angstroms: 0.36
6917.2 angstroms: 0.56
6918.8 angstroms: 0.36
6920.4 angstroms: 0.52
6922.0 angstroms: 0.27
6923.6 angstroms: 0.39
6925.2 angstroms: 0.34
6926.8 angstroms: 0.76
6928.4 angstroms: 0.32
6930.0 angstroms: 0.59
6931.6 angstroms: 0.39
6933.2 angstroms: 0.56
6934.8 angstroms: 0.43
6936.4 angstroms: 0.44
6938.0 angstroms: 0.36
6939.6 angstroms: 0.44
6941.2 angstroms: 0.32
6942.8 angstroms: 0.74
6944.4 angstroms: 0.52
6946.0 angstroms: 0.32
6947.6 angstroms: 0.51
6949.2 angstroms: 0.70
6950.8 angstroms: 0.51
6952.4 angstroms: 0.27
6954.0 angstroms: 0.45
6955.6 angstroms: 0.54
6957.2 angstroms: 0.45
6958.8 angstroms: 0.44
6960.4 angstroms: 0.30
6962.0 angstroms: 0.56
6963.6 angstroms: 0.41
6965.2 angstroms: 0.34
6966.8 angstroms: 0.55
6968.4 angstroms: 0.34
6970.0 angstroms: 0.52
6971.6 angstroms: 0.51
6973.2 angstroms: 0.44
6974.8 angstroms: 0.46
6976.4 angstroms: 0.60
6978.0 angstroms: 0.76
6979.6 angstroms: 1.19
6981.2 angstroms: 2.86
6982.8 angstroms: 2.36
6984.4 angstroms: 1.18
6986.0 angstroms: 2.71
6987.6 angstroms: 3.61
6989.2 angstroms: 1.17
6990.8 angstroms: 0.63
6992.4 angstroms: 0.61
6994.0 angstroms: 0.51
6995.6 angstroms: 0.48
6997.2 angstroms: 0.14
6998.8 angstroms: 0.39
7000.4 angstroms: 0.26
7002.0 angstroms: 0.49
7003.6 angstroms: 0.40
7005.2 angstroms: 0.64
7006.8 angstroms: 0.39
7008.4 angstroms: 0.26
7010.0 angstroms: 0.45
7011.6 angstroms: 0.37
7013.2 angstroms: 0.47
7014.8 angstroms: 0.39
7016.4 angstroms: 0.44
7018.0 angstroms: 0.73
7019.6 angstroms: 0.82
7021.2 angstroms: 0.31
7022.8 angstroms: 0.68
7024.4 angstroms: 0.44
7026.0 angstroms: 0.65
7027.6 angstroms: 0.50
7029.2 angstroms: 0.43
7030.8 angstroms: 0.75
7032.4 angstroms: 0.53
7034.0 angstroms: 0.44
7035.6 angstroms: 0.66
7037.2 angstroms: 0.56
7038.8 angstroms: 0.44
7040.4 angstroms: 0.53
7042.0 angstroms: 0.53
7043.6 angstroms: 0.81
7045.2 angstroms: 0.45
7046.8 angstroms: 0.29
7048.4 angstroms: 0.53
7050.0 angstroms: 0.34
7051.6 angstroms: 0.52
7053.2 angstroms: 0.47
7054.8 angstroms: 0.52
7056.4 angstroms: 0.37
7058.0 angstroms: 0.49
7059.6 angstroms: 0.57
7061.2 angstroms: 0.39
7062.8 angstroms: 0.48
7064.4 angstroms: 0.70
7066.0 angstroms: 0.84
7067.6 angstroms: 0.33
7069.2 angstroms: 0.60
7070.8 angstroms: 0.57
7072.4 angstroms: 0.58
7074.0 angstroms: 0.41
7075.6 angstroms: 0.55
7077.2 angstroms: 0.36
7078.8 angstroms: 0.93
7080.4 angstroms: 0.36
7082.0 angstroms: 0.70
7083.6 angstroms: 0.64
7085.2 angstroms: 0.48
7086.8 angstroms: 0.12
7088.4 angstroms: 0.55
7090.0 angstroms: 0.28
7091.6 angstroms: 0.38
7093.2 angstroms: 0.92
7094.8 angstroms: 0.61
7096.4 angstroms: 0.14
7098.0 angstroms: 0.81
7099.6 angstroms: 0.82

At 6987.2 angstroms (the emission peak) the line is [O II] 3727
